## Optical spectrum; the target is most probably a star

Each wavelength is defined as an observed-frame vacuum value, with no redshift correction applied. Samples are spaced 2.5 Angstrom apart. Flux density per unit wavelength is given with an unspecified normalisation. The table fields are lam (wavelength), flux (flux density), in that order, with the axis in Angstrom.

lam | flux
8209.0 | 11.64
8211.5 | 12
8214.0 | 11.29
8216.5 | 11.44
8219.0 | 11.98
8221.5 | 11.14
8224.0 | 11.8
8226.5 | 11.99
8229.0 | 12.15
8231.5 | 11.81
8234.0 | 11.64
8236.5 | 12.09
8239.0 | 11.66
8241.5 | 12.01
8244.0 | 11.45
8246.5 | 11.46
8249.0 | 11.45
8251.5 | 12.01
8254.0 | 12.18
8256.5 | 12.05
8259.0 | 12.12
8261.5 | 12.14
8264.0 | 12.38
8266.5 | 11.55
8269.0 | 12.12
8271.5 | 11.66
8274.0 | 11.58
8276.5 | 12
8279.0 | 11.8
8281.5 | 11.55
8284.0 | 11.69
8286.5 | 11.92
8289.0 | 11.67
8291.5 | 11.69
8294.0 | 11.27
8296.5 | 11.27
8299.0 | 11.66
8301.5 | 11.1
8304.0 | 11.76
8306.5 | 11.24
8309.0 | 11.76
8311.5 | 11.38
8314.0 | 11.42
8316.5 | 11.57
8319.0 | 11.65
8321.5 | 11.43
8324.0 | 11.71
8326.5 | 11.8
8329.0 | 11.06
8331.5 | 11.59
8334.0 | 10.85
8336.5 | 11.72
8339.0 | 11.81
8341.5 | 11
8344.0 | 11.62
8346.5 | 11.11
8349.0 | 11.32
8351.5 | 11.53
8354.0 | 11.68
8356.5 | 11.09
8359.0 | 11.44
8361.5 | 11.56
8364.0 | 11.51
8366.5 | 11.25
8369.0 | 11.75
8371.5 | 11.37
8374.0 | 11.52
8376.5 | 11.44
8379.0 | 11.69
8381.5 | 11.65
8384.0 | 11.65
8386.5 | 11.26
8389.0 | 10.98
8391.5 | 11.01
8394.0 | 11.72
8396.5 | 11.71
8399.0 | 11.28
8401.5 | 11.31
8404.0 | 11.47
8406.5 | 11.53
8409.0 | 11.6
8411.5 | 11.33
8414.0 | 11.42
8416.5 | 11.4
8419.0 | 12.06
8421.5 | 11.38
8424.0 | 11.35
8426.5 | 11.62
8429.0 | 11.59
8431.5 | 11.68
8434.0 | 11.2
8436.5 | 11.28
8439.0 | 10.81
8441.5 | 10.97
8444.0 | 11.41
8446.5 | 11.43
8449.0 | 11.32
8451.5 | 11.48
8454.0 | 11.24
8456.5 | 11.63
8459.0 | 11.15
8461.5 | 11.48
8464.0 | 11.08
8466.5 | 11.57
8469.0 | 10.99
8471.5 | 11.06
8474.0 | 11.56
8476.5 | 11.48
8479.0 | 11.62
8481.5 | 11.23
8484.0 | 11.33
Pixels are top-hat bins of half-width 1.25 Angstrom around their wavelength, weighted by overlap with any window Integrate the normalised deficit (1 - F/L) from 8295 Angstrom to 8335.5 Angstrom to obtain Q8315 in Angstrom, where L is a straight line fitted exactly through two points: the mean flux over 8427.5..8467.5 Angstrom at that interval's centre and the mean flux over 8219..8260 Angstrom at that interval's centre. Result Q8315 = 0.65 Angstrom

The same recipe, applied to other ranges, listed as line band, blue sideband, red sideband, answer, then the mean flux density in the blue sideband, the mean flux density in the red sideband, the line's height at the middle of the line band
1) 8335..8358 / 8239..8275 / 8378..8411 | 0.3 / 11.9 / 11.4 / 11.6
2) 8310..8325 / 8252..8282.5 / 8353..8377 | 0.2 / 11.9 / 11.5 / 11.7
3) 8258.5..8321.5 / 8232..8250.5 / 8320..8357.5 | -0.6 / 11.7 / 11.4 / 11.6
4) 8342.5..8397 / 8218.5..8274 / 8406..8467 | 0.5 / 11.8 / 11.4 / 11.6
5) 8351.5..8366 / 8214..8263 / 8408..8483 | 0.1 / 11.8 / 11.4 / 11.6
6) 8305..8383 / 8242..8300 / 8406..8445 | 0.9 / 11.8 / 11.4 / 11.6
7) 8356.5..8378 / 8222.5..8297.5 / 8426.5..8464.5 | 0.1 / 11.8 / 11.3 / 11.5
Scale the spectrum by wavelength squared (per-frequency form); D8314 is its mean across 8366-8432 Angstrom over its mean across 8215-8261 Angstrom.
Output 1.01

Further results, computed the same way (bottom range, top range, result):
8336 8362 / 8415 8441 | 1.02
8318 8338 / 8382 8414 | 1.01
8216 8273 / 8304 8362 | 0.99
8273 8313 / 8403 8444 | 1.02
